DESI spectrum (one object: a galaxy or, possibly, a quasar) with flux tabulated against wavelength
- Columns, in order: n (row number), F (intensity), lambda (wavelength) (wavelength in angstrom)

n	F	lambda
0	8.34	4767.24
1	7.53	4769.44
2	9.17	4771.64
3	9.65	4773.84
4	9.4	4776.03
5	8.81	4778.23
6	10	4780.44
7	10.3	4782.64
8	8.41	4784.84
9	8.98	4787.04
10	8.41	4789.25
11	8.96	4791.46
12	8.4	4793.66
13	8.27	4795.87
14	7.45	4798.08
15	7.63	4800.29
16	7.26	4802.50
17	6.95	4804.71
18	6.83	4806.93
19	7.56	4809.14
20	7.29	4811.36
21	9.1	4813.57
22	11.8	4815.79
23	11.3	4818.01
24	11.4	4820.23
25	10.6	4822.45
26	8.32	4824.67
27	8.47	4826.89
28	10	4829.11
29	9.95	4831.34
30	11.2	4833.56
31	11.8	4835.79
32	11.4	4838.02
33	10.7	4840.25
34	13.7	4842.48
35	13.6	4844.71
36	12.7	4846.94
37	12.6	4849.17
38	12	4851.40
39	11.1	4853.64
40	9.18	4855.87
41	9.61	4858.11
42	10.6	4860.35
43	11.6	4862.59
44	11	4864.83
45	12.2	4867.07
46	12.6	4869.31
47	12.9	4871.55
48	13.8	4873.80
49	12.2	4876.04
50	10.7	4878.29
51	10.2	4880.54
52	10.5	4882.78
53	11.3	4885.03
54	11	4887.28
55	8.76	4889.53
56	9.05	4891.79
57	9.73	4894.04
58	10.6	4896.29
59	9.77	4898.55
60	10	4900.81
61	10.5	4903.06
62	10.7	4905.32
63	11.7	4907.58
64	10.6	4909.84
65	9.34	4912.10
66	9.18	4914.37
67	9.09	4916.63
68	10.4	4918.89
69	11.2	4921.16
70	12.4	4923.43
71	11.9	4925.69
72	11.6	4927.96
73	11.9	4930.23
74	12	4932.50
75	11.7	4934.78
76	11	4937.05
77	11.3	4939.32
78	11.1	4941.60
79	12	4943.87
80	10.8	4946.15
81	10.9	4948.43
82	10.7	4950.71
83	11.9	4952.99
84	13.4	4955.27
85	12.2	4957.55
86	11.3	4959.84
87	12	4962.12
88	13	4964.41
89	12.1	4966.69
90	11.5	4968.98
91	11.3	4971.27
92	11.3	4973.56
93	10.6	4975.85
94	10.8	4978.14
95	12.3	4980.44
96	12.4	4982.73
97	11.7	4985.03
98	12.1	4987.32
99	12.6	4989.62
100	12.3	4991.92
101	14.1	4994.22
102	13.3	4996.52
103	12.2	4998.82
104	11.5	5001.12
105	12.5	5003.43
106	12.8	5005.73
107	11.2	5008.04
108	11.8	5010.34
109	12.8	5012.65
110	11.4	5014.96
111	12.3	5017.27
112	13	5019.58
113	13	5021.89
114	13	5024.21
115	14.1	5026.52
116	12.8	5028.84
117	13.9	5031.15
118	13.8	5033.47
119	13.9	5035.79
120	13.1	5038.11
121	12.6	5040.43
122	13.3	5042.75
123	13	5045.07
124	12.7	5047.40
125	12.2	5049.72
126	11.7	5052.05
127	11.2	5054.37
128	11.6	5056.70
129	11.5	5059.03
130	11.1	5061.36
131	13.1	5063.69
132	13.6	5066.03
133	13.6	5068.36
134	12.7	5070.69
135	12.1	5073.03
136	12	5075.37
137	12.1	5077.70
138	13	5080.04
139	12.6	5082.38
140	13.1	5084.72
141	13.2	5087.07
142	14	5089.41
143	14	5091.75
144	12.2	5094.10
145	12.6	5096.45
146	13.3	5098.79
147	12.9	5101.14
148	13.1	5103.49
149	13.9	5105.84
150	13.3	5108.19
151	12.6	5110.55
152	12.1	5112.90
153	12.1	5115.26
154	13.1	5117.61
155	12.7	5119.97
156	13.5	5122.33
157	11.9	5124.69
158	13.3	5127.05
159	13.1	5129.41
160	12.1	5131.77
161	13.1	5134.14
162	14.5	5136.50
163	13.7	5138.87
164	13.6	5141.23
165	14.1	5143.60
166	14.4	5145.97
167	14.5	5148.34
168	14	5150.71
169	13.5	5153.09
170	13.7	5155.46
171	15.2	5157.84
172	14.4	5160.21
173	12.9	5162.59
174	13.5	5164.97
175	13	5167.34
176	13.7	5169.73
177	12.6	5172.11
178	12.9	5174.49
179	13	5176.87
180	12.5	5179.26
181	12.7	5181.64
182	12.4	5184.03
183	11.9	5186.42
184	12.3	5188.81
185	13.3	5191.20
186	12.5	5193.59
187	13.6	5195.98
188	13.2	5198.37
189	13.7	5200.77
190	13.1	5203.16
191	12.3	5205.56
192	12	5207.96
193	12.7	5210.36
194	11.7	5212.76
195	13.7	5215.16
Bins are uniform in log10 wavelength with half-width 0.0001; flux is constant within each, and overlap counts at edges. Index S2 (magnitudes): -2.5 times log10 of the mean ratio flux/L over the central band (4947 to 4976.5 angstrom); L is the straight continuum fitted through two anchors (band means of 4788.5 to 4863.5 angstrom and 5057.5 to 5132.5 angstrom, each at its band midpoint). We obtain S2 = -0.032 mag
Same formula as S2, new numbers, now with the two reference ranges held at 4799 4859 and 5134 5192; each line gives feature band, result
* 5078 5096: -0.03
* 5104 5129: 0.01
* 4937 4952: 0.01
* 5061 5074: -0.03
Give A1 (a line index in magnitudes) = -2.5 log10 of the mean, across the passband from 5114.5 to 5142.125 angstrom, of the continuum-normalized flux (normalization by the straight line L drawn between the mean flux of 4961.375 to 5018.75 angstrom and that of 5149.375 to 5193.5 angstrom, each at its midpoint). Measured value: -0.01 mag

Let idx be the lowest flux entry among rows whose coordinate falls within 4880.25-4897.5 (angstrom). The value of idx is 8.76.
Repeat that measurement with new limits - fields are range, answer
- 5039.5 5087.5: 11.1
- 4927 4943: 11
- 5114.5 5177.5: 11.9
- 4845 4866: 9.18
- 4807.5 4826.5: 7.29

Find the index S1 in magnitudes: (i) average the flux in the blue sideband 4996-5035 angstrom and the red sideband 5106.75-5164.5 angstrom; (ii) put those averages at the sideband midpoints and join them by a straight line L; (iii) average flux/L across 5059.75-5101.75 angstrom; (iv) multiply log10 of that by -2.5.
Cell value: 0.02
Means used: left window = 12.7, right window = 13.4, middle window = 12.8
